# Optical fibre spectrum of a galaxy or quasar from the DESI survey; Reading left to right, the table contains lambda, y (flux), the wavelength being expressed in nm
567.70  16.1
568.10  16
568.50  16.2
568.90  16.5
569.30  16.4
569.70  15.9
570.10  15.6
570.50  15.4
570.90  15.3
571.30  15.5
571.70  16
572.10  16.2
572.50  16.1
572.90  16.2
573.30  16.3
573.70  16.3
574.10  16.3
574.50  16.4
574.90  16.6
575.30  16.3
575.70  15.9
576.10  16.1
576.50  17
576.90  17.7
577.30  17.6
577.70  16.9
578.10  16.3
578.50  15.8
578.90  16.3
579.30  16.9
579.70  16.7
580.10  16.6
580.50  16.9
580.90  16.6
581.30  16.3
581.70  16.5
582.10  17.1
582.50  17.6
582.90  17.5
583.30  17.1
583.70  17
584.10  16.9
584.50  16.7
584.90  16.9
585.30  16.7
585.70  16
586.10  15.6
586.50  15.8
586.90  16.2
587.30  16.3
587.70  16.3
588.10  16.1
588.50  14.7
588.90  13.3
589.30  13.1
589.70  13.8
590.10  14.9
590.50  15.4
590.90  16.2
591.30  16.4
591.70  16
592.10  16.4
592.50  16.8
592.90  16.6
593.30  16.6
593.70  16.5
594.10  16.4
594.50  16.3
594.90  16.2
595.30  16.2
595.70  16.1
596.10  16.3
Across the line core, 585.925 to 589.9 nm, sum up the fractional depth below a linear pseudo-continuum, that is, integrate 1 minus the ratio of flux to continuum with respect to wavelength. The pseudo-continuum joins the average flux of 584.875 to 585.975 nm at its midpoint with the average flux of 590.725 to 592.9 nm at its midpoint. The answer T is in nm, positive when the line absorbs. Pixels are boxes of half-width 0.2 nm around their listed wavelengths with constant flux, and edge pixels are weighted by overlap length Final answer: 0.31 nm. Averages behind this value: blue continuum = 16.4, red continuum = 16.4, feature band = 15.1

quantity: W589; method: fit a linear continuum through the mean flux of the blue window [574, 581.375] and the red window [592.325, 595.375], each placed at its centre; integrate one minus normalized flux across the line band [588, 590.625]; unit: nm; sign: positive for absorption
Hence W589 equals 0.34 nm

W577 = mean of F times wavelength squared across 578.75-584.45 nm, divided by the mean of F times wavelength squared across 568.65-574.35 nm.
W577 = 1.09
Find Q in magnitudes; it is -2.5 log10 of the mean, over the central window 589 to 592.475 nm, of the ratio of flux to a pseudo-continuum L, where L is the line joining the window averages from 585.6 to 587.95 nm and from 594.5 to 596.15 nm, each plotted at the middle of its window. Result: 0.06 mag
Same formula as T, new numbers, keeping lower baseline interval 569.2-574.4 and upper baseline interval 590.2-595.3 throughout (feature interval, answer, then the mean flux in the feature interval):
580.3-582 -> -0.05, 16.6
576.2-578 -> -0.13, 17.2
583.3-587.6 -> -0.07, 16.4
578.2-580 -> -0.04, 16.4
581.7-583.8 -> -0.14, 17.2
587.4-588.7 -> 0.04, 15.7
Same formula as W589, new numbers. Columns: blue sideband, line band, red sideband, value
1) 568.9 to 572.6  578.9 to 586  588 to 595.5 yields -0.47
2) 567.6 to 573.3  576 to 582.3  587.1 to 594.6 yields -0.35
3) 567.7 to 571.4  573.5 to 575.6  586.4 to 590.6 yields -0.09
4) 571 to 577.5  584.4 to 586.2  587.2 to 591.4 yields -0.11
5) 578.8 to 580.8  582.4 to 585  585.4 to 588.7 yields -0.13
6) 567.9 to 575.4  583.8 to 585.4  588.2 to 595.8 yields -0.10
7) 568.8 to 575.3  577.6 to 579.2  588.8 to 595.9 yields -0.04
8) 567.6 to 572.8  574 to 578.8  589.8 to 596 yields -0.17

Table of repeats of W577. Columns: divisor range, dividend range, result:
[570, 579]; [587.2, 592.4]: 0.99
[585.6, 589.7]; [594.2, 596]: 1.09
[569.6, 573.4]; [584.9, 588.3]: 1.08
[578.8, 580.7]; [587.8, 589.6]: 0.89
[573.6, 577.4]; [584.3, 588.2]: 1.02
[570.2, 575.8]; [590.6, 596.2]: 1.09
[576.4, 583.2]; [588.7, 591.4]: 0.90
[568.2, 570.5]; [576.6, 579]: 1.08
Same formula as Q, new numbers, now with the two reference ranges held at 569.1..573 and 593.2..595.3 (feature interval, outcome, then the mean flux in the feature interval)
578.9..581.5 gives -0.04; 16.6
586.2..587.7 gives 0.01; 16.1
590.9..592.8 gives 0.00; 16.4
